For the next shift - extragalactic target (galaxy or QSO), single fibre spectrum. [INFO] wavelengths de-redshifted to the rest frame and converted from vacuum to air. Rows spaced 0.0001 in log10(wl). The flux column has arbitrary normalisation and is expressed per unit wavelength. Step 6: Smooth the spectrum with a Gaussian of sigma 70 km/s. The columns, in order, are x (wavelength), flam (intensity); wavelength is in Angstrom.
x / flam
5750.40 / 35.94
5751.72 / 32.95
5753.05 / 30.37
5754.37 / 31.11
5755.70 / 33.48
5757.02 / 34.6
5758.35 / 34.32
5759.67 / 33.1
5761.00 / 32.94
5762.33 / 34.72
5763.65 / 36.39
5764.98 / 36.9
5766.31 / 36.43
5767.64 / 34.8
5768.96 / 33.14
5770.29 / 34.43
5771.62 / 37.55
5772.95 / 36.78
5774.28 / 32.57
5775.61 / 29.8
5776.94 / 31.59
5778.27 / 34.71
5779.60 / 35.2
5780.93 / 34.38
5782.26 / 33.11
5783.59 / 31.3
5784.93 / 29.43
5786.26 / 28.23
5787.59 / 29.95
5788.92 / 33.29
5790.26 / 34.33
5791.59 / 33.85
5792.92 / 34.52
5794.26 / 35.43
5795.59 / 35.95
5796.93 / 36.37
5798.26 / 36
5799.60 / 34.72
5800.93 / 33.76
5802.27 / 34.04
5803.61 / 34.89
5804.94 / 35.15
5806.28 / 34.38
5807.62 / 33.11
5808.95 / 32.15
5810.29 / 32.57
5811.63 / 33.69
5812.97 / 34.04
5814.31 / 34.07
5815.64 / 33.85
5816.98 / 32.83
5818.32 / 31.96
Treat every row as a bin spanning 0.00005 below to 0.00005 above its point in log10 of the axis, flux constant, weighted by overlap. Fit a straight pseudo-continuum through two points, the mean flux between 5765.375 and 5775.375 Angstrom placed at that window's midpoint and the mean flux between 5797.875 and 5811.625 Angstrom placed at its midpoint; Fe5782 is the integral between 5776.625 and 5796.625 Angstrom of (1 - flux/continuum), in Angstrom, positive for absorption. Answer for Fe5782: 0.80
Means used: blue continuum 34.9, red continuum 34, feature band 33.1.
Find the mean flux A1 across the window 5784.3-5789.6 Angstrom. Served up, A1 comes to 30.2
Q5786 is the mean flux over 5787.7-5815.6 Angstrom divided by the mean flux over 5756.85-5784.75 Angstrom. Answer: 1.00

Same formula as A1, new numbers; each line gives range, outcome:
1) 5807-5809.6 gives 32.7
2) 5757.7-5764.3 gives 34.3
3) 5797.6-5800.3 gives 35.3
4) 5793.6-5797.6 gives 36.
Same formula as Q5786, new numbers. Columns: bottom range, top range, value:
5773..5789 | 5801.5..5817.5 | 1.05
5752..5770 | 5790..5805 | 1.03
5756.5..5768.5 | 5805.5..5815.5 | 0.96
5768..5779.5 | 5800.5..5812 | 0.99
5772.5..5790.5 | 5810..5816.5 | 1.04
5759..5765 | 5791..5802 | 1.01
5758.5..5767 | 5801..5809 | 0.97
